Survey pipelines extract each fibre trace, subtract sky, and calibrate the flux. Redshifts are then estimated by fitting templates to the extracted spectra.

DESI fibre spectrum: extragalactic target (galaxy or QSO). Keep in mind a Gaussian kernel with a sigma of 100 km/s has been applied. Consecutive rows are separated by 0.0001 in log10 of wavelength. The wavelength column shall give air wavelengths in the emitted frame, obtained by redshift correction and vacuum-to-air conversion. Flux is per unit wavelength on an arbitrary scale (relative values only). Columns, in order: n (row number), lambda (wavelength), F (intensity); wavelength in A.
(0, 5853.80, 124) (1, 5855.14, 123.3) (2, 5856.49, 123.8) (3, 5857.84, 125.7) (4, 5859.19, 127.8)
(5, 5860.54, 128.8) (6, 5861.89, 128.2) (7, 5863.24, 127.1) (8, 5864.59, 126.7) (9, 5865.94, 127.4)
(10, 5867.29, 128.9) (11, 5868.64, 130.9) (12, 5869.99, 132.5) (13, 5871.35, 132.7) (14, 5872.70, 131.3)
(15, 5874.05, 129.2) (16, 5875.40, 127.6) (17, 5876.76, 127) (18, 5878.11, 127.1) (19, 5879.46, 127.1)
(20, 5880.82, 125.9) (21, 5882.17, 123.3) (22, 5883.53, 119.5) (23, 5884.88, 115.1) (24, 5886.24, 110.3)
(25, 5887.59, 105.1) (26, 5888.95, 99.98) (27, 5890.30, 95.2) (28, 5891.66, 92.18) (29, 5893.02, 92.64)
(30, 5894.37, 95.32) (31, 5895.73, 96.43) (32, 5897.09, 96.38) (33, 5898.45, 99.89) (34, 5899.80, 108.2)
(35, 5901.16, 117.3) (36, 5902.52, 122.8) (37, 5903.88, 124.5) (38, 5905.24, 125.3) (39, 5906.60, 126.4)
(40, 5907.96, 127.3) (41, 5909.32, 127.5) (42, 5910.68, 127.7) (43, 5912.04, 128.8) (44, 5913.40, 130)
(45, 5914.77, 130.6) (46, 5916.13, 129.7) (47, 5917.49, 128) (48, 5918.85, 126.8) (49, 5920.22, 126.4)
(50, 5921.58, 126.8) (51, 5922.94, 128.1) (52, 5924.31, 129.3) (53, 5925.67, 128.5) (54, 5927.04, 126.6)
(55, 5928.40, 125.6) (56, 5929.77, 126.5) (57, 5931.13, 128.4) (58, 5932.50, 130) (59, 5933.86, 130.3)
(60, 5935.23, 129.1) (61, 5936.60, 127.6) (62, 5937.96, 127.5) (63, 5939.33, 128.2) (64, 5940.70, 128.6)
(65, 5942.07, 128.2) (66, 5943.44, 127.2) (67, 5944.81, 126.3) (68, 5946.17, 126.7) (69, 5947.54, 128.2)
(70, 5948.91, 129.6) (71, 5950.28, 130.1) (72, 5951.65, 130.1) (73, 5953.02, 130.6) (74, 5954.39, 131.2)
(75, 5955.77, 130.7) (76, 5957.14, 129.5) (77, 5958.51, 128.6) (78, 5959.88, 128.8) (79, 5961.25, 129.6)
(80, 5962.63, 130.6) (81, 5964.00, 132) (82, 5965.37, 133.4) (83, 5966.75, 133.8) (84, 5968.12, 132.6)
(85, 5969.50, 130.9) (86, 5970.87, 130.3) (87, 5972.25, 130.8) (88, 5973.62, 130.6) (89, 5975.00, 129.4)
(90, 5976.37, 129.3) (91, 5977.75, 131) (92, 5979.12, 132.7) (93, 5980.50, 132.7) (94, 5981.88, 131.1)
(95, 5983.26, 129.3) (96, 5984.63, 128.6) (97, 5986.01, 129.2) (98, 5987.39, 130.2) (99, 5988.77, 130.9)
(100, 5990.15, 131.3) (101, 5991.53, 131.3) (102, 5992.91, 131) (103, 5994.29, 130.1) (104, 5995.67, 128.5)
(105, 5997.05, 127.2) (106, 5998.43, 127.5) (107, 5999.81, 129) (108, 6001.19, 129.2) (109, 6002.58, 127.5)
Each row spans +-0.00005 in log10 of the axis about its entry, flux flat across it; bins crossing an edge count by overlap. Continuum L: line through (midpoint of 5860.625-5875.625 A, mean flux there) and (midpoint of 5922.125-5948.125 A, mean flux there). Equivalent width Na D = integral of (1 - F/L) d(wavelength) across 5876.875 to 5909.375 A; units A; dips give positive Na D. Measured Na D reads 4.1 A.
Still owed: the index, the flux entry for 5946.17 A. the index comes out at 126.7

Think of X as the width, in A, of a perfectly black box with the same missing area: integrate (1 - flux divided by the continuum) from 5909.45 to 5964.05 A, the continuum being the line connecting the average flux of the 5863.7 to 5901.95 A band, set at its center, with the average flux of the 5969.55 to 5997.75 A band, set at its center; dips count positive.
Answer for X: -2.25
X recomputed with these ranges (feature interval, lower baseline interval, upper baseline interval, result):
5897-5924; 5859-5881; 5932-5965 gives 1.1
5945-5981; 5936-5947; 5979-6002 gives -0.5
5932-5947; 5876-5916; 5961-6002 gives -0.6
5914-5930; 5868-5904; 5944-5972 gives -0.7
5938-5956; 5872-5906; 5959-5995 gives -0.6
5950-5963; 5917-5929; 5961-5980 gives 0.0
